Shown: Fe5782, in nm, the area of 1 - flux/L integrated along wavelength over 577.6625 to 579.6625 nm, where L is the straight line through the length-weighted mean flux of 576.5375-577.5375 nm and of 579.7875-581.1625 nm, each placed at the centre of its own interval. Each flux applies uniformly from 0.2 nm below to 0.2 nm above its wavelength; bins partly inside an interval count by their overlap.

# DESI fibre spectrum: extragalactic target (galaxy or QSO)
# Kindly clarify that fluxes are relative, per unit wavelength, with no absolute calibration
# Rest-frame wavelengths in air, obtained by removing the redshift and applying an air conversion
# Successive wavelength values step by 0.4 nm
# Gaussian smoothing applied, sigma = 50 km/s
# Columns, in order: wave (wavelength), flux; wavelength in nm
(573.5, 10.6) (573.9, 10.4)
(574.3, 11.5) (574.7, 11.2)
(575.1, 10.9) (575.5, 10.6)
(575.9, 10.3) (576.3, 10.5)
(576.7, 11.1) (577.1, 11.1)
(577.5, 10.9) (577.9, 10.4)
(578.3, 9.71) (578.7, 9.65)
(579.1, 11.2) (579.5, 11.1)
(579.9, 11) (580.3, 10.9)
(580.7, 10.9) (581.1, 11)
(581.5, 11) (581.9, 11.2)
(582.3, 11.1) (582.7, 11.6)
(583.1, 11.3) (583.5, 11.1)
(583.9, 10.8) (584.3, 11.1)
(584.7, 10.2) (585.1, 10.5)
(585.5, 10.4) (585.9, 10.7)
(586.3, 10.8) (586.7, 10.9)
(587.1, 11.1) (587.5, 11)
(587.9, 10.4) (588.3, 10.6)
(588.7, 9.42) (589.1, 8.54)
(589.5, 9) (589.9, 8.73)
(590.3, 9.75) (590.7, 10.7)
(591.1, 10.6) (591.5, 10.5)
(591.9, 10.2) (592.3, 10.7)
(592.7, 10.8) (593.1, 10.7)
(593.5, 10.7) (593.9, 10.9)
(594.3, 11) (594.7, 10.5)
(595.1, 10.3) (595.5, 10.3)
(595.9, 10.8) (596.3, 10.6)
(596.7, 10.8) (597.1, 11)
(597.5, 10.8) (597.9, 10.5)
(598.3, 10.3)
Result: 0.11 nm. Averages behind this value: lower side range 11.1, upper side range 10.9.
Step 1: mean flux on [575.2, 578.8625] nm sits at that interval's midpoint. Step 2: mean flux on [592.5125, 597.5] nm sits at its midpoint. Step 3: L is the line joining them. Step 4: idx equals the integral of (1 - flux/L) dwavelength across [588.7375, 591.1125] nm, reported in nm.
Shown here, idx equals 0.26 nm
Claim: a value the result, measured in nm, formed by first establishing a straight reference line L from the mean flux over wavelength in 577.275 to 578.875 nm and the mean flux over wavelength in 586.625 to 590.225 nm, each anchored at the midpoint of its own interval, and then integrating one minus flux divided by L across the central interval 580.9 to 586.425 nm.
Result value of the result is -0.48 nm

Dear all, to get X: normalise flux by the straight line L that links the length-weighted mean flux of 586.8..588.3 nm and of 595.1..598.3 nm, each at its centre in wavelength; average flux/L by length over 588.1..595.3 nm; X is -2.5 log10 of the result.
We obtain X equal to 0.05 mag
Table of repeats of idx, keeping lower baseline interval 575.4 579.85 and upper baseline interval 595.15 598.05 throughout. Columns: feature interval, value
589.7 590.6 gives 0.11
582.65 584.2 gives -0.08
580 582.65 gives -0.11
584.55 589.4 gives 0.13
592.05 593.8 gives -0.01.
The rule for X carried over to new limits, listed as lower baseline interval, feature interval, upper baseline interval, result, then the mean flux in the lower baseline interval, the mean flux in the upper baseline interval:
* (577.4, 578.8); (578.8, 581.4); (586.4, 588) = -0.067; 10.1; 10.9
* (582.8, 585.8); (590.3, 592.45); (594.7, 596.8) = 0.018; 10.8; 10.5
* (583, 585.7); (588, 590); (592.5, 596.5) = 0.148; 10.8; 10.7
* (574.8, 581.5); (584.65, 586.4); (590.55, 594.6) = 0.017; 10.7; 10.7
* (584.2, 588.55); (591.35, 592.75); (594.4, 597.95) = 0.013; 10.7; 10.6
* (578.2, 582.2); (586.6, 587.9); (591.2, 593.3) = -0.024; 10.8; 10.6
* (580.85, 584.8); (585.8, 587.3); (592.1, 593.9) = 0.006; 11.1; 10.7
